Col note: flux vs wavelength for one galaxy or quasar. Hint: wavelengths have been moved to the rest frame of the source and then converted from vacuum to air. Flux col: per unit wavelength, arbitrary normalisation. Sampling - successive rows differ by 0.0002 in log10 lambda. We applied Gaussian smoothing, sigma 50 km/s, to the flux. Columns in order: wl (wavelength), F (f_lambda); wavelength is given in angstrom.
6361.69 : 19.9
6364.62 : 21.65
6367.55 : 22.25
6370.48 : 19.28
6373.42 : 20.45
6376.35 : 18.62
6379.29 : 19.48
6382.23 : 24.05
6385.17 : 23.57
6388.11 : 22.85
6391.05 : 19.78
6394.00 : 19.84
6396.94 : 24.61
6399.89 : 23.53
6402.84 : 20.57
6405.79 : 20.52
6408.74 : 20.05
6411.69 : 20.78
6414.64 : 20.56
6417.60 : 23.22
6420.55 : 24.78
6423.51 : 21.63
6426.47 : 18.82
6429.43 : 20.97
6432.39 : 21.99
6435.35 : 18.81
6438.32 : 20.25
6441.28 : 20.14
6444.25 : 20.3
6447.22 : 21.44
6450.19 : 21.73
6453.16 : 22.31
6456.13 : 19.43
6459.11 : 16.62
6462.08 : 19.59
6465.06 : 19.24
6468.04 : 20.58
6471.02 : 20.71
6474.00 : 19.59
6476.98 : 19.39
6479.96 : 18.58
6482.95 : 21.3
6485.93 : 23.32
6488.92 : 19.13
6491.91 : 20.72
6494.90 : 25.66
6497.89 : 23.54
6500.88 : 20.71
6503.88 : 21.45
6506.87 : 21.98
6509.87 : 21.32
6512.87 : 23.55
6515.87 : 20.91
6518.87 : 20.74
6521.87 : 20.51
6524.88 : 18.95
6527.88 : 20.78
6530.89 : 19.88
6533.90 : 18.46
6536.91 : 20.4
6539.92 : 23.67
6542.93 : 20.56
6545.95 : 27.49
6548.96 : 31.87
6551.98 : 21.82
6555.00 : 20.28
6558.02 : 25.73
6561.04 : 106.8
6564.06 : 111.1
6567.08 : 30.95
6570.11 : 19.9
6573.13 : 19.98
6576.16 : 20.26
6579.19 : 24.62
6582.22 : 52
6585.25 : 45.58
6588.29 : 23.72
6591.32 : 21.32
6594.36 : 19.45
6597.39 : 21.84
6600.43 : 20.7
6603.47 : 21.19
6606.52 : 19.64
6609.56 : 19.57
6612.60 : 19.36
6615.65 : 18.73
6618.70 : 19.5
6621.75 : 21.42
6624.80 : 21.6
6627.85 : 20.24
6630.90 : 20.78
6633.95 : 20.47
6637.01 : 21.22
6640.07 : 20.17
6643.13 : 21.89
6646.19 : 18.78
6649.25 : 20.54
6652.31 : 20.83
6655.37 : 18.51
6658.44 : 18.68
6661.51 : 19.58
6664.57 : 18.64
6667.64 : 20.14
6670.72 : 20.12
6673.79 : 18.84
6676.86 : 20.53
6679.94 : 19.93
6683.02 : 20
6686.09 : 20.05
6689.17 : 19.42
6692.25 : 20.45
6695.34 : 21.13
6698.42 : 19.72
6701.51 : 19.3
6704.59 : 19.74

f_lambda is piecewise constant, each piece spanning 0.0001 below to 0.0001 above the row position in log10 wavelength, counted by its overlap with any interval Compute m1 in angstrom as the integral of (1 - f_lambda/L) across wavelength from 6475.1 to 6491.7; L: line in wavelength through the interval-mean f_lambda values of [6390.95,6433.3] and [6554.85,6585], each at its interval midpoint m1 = 6.0 angstrom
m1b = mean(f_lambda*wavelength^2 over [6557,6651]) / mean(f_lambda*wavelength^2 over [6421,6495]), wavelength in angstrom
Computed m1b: 1.46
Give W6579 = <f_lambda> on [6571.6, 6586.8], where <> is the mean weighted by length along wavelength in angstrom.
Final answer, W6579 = 32.5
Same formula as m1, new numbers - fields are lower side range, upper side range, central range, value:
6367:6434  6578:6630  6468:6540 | 5.59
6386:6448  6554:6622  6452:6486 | 6.29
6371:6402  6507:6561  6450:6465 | 2.12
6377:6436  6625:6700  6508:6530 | -0.08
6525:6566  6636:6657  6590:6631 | 8.32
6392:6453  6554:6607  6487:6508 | 4.47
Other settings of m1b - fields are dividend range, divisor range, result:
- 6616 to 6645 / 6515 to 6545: 1.04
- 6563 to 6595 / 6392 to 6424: 1.68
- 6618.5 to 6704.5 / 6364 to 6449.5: 1.02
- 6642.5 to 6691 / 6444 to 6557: 0.97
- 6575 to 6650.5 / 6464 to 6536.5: 1.14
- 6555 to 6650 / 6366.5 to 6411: 1.43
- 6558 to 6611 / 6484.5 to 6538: 1.68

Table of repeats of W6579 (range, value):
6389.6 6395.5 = 19.8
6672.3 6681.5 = 19.8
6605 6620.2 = 19.4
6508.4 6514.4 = 22.4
